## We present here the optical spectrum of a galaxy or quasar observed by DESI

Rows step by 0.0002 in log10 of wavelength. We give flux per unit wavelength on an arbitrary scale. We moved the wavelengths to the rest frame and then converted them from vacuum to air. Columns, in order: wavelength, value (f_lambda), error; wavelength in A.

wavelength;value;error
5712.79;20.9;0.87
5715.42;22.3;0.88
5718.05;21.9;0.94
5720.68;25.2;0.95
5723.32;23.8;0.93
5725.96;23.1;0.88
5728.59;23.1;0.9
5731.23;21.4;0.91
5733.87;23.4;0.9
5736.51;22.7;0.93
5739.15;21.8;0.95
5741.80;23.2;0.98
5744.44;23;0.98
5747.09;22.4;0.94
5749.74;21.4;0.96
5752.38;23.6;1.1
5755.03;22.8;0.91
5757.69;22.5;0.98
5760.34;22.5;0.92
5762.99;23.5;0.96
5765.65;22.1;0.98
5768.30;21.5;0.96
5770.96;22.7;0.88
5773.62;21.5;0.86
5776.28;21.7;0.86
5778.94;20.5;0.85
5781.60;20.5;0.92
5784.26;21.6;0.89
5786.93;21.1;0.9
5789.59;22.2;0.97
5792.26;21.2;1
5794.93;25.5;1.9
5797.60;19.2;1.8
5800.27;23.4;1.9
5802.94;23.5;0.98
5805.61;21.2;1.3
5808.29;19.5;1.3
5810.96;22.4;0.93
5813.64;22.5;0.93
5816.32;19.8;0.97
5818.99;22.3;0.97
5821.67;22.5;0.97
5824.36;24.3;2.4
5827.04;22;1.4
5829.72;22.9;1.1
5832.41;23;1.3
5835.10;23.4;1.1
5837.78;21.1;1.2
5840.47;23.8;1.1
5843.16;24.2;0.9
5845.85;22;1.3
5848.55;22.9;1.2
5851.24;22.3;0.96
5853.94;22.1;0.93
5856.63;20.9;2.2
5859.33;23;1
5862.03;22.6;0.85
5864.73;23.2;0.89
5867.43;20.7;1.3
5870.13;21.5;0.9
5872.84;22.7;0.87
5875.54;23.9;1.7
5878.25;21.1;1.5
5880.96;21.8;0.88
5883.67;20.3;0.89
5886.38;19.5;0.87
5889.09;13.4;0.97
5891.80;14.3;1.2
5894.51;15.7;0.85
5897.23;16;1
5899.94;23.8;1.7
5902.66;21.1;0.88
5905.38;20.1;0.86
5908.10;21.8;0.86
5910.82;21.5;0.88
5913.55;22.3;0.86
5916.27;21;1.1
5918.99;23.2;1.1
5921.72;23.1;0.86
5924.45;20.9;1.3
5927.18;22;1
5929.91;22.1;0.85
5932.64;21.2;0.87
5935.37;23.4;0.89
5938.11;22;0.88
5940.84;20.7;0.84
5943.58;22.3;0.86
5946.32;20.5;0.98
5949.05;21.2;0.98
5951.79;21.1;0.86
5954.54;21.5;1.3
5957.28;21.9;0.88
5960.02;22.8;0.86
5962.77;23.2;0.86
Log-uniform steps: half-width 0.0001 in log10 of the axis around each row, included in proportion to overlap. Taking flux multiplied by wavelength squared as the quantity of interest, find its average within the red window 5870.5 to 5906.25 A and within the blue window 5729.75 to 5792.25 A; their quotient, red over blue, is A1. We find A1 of 0.92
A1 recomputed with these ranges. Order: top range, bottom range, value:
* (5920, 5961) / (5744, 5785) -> 1.05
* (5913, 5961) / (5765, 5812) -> 1.06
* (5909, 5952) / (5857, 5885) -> 1.01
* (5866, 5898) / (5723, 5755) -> 0.89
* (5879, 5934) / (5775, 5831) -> 0.96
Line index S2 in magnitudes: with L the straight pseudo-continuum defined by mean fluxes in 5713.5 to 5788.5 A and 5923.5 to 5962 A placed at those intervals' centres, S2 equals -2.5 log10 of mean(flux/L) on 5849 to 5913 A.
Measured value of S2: 0.07 mag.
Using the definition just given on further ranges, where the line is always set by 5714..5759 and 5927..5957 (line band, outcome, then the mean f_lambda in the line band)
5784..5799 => 0.03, 21.8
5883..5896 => 0.31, 16.4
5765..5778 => 0.04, 21.8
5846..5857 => 0.00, 22.1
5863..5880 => -0.01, 22.2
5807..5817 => 0.06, 21.1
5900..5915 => 0.01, 21.6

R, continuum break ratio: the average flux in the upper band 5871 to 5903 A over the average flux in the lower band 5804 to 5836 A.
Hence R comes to 0.88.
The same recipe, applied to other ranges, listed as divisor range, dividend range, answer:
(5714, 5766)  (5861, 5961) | 0.92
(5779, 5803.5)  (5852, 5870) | 1.01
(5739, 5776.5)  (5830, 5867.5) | 1.01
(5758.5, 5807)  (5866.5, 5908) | 0.90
